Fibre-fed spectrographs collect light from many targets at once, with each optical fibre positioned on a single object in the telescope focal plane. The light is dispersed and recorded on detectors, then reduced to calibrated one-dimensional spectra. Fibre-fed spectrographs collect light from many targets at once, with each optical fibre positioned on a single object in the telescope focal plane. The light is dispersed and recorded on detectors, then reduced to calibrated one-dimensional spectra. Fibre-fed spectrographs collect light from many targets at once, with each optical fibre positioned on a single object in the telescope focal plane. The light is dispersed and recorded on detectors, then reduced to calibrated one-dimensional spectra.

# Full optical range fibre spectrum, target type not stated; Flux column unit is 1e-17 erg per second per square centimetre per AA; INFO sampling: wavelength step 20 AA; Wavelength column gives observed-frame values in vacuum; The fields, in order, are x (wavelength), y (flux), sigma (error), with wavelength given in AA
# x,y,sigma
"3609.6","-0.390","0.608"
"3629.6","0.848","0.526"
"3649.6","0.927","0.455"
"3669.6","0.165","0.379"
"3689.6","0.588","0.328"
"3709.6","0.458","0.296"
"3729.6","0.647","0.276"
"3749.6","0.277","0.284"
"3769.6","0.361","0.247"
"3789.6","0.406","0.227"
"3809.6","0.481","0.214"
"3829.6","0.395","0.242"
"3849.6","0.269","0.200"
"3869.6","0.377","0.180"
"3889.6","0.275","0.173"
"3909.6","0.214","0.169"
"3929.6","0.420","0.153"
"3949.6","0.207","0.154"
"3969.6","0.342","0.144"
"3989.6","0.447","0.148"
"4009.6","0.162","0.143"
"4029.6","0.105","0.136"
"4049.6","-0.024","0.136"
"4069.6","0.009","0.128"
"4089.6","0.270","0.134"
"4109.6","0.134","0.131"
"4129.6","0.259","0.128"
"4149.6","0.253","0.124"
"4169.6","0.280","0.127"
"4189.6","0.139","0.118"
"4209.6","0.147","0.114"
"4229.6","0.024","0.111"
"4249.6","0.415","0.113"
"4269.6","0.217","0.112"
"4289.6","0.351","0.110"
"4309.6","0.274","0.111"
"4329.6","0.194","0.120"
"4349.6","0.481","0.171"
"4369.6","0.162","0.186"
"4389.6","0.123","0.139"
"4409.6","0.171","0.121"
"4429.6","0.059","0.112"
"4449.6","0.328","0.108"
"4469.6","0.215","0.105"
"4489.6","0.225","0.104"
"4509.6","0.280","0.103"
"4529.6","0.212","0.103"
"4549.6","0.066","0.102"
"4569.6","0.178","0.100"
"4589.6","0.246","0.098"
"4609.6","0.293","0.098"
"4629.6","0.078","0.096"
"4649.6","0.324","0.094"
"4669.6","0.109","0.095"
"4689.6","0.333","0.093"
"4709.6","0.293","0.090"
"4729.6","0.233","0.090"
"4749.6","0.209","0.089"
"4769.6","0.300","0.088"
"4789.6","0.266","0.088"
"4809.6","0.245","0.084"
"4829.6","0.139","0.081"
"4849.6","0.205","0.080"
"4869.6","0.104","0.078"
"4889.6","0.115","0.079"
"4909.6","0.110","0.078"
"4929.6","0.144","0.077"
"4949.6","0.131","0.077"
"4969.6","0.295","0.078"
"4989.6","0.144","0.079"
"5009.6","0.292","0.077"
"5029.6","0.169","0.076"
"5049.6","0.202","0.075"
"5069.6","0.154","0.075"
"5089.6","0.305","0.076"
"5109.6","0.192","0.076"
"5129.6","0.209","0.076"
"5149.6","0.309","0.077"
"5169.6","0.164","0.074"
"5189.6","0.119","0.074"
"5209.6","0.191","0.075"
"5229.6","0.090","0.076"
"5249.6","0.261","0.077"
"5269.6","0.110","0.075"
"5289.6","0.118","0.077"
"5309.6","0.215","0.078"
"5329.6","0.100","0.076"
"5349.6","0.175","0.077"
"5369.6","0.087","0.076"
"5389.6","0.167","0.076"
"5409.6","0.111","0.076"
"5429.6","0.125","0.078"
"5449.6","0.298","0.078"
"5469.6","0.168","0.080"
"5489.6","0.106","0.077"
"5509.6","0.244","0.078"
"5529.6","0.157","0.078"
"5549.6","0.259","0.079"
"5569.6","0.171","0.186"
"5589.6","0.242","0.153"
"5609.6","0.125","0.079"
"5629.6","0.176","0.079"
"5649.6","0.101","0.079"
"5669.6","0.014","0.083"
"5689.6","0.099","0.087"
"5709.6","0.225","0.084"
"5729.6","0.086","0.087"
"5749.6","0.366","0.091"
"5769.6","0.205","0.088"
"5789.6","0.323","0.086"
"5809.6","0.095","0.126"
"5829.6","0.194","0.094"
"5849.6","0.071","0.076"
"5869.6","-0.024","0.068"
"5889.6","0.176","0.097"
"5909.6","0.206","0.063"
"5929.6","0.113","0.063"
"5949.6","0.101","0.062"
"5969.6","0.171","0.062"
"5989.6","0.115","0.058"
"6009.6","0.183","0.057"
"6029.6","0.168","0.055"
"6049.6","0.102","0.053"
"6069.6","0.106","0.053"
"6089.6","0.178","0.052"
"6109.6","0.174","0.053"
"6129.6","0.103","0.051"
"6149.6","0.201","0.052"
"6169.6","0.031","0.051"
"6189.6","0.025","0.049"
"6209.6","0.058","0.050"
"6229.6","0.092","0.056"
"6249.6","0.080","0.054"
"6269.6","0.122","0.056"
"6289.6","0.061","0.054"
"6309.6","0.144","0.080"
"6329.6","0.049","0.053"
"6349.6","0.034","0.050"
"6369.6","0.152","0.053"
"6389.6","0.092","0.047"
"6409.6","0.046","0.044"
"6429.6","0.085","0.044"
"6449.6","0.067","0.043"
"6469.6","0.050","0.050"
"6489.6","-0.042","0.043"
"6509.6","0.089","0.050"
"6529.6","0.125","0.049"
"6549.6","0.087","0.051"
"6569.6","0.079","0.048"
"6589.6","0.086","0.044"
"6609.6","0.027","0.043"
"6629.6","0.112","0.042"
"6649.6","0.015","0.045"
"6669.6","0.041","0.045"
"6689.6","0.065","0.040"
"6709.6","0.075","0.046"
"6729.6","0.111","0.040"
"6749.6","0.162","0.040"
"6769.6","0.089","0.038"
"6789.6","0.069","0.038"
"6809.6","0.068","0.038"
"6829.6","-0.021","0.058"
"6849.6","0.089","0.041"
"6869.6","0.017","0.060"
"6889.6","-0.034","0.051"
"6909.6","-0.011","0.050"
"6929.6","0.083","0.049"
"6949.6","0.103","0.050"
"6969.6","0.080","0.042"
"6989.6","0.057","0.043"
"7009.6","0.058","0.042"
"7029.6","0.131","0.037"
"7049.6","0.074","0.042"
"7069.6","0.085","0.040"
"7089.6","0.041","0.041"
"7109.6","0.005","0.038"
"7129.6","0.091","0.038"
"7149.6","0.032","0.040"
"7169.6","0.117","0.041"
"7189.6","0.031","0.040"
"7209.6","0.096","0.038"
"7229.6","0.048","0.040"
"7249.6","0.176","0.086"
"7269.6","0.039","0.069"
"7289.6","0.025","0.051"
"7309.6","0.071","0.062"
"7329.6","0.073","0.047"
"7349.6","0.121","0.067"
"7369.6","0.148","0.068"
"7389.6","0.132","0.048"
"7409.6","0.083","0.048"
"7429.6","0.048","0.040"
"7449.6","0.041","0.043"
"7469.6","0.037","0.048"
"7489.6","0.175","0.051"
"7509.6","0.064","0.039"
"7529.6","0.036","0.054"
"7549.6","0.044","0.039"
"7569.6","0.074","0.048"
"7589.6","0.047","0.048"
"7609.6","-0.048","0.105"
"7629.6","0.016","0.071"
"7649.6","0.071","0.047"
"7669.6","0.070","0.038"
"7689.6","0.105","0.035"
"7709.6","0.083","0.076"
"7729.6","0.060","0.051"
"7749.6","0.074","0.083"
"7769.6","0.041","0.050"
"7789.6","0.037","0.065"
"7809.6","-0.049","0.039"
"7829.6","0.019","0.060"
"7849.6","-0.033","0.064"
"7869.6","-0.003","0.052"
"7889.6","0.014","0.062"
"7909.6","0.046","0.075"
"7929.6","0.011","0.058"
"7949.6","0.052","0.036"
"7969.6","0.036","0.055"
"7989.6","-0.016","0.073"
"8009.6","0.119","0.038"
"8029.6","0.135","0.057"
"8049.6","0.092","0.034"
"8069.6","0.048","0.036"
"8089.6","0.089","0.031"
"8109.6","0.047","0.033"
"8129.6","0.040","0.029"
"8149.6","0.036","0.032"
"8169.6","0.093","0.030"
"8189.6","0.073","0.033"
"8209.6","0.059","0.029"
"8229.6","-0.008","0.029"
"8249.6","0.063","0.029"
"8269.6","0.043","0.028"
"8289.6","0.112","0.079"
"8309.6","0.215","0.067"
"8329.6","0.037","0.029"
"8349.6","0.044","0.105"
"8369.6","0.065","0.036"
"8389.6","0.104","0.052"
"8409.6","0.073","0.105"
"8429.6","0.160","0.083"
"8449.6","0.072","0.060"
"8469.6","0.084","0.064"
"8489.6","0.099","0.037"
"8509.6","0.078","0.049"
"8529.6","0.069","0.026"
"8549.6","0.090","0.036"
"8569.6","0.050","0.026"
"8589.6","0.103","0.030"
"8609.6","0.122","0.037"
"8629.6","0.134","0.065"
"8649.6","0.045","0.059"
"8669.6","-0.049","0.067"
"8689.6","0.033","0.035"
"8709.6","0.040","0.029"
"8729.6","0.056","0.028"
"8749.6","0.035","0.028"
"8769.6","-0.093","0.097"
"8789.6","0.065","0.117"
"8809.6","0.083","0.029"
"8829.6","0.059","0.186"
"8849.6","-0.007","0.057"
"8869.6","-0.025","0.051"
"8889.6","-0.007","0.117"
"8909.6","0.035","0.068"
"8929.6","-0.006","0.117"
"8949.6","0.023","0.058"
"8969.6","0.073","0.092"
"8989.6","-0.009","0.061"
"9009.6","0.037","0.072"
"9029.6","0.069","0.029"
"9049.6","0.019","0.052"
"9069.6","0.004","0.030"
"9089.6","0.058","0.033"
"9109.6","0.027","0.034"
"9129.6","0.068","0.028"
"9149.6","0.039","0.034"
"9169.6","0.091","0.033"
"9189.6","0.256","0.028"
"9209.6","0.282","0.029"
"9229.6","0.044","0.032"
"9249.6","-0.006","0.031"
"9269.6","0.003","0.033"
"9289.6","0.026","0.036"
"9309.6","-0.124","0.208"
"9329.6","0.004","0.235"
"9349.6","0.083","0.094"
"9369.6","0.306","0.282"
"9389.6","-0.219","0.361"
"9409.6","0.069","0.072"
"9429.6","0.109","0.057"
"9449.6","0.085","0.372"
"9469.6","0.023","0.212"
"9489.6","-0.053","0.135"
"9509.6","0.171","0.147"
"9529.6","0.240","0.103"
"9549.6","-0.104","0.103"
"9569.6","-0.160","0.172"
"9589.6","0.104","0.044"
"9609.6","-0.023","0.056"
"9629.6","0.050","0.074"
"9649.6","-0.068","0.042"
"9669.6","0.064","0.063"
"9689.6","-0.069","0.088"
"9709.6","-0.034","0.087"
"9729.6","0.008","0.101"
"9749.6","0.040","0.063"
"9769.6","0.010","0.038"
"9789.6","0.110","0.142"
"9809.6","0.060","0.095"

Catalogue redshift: 1.467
